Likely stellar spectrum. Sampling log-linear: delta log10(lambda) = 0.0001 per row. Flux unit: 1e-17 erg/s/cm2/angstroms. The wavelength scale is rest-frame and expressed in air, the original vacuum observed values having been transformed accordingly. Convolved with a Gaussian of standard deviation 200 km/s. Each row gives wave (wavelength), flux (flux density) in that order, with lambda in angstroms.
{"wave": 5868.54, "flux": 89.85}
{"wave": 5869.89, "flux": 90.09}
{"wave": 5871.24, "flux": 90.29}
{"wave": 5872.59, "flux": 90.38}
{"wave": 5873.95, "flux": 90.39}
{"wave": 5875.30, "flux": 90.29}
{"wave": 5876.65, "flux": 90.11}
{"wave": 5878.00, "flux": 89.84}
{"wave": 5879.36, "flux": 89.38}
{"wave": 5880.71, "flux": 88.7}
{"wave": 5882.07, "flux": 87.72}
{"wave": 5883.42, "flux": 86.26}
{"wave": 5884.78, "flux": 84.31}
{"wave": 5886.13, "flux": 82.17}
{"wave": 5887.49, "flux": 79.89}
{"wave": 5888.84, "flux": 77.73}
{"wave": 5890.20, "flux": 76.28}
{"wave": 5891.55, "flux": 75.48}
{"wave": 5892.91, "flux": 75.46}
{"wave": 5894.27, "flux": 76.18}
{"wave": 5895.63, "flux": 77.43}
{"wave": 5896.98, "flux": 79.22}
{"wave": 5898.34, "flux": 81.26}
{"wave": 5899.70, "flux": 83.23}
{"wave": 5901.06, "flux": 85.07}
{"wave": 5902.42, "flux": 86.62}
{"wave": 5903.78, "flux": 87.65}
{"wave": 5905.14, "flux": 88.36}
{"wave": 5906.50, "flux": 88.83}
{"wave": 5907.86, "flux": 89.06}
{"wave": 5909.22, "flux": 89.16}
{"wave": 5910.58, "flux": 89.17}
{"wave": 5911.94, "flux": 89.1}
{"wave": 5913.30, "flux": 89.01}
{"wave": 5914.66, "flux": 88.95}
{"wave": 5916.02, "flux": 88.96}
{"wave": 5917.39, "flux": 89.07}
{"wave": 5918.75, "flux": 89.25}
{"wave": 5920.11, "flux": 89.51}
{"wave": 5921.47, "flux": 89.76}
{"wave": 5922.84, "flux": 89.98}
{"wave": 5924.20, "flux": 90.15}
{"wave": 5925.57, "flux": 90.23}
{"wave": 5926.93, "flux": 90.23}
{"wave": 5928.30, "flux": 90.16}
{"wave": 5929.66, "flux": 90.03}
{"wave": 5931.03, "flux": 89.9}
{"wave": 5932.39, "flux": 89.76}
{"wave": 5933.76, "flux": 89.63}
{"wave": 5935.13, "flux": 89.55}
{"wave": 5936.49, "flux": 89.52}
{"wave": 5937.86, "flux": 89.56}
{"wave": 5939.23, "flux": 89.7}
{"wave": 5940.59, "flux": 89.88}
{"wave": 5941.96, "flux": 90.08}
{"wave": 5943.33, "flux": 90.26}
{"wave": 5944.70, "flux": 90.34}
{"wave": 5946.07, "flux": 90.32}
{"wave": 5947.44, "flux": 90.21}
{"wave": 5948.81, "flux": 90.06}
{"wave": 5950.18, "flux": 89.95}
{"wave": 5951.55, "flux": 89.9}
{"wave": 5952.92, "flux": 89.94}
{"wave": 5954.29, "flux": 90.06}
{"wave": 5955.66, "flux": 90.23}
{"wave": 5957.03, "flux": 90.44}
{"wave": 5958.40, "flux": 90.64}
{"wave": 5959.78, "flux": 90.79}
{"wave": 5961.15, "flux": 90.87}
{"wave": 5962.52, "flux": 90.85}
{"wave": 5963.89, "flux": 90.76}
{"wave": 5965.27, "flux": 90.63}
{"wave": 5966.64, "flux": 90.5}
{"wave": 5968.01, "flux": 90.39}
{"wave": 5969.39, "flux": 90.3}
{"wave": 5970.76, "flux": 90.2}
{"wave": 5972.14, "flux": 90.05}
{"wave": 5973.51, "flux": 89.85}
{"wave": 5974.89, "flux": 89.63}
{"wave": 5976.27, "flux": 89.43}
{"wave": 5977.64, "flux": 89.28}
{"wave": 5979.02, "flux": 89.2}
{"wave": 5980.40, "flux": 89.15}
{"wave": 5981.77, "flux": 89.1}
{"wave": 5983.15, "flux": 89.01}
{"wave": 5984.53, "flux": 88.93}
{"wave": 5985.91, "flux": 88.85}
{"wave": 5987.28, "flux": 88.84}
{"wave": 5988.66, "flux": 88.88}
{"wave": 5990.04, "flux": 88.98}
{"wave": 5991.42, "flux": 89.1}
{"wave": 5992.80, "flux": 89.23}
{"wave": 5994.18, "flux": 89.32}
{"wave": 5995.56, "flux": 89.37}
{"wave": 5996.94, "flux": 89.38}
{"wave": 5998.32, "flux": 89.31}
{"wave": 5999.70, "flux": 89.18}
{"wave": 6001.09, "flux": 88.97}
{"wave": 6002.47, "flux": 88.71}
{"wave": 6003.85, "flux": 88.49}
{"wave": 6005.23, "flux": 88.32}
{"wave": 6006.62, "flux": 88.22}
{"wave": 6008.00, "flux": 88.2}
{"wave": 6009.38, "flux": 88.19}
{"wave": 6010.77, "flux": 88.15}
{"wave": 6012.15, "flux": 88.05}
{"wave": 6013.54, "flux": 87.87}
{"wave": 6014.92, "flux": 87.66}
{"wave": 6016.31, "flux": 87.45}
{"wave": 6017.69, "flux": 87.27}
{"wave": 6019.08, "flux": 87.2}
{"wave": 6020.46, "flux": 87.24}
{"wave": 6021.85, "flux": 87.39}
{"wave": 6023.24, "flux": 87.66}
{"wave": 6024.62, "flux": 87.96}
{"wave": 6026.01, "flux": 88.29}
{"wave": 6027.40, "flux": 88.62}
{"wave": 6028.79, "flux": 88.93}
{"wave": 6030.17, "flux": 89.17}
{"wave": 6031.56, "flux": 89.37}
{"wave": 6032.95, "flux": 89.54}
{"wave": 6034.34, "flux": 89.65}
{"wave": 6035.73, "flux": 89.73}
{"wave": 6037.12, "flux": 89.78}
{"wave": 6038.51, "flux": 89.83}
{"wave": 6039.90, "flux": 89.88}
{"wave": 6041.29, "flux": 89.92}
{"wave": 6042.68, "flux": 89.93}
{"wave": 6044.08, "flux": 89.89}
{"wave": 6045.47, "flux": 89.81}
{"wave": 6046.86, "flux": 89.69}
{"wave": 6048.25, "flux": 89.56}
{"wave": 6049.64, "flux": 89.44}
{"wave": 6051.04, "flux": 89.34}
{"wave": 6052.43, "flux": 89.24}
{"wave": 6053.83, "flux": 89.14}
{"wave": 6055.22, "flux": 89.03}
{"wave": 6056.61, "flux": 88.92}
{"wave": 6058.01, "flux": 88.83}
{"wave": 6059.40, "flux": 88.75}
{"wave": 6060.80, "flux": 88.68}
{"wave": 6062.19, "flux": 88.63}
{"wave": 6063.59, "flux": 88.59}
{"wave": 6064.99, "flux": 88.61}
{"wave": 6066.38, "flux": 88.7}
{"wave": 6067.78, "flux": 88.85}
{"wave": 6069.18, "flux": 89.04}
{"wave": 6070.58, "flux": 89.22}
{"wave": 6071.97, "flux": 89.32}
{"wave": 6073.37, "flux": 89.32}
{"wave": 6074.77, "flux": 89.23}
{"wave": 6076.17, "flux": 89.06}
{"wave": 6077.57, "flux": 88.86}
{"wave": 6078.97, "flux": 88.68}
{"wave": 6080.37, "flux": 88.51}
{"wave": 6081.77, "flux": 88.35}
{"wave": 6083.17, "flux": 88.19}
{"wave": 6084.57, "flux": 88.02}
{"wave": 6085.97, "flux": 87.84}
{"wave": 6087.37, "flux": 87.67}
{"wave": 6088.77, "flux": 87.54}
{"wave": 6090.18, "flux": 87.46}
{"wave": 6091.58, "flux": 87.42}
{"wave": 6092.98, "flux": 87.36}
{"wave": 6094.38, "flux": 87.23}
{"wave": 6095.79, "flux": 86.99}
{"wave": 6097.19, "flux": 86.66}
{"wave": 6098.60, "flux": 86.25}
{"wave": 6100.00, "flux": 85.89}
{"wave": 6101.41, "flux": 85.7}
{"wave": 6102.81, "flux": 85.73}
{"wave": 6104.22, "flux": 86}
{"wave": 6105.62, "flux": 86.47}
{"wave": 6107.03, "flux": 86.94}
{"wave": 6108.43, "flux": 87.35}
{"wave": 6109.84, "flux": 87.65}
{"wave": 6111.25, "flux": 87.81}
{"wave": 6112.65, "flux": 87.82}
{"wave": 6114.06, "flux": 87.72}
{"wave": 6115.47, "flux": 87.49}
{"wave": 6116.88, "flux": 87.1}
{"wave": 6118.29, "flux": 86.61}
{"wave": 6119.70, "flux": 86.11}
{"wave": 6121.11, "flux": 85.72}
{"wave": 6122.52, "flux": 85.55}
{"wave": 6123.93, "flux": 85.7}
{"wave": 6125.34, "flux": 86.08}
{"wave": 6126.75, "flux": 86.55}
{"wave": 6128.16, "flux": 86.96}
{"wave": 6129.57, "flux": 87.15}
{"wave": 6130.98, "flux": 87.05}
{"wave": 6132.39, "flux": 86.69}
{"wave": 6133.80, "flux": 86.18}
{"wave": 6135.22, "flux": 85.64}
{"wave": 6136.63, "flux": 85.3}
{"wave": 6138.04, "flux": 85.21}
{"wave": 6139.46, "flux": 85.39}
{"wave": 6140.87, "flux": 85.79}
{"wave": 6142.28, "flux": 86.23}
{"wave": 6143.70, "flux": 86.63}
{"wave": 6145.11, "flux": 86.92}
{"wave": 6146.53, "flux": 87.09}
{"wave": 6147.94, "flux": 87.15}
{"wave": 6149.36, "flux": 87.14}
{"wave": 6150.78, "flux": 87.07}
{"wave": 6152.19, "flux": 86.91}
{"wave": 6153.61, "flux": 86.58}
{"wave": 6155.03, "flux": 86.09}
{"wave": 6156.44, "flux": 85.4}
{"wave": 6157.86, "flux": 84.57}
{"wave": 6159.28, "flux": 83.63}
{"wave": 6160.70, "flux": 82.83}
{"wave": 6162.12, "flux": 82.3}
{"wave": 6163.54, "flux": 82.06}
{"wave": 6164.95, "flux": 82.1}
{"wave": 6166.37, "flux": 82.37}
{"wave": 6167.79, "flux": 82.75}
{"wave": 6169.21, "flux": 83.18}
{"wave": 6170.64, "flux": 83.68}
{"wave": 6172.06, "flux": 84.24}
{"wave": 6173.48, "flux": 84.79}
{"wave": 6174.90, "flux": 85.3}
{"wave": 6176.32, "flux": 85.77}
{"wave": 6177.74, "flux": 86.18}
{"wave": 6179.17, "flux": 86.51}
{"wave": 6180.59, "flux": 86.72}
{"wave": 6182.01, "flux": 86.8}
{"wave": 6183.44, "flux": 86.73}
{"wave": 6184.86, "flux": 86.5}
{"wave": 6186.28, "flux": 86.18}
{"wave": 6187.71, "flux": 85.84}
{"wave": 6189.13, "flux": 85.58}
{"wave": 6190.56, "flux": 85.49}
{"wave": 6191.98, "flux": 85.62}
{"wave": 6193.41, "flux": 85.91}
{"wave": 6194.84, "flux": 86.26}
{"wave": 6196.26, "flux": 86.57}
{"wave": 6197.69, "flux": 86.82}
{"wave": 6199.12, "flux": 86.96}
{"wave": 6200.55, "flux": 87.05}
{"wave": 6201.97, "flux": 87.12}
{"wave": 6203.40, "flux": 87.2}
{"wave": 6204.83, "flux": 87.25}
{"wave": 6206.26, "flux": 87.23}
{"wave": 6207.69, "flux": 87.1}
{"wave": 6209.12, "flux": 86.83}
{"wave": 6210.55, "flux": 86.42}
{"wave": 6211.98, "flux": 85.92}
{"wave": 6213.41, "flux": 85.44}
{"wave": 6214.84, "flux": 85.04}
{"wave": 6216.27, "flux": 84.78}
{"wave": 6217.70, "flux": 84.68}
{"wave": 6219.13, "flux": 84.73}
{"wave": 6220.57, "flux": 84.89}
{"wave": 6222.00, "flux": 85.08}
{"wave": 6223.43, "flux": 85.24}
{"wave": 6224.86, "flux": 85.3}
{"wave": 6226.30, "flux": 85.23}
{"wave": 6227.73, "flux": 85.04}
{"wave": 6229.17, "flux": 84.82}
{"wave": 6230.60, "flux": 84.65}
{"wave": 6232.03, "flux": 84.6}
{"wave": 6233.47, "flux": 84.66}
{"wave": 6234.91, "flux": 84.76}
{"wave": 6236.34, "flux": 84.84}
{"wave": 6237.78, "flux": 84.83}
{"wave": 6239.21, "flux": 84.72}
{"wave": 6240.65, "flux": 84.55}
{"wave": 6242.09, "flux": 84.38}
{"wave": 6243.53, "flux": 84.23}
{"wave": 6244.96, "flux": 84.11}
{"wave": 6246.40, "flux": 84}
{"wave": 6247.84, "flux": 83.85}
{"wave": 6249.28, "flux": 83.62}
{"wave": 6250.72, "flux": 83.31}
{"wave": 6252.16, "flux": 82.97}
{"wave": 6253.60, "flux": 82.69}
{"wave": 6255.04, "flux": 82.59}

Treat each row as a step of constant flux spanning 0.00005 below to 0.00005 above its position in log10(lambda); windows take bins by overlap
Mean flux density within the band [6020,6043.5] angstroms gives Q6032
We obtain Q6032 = 89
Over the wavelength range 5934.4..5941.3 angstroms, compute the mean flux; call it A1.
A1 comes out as 89.7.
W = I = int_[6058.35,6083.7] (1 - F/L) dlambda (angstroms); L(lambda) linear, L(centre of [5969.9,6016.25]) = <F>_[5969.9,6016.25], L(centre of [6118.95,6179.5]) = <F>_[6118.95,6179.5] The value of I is -0.5 angstroms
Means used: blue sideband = 88.9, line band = 88.8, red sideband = 85.4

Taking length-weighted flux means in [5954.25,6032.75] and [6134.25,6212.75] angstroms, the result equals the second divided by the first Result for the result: 1.0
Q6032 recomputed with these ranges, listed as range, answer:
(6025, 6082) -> 89.2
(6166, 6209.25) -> 85.9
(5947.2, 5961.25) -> 90.3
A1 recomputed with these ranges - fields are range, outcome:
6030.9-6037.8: 89.6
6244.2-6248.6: 84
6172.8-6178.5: 85.5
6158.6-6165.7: 82.6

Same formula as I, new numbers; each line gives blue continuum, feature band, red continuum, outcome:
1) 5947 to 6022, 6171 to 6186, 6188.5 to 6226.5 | 0.09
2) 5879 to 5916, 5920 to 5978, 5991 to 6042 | -2.67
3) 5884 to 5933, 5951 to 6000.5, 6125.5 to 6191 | -2.34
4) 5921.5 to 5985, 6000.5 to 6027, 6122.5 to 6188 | 0.20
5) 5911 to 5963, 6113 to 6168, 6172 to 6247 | 0.63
